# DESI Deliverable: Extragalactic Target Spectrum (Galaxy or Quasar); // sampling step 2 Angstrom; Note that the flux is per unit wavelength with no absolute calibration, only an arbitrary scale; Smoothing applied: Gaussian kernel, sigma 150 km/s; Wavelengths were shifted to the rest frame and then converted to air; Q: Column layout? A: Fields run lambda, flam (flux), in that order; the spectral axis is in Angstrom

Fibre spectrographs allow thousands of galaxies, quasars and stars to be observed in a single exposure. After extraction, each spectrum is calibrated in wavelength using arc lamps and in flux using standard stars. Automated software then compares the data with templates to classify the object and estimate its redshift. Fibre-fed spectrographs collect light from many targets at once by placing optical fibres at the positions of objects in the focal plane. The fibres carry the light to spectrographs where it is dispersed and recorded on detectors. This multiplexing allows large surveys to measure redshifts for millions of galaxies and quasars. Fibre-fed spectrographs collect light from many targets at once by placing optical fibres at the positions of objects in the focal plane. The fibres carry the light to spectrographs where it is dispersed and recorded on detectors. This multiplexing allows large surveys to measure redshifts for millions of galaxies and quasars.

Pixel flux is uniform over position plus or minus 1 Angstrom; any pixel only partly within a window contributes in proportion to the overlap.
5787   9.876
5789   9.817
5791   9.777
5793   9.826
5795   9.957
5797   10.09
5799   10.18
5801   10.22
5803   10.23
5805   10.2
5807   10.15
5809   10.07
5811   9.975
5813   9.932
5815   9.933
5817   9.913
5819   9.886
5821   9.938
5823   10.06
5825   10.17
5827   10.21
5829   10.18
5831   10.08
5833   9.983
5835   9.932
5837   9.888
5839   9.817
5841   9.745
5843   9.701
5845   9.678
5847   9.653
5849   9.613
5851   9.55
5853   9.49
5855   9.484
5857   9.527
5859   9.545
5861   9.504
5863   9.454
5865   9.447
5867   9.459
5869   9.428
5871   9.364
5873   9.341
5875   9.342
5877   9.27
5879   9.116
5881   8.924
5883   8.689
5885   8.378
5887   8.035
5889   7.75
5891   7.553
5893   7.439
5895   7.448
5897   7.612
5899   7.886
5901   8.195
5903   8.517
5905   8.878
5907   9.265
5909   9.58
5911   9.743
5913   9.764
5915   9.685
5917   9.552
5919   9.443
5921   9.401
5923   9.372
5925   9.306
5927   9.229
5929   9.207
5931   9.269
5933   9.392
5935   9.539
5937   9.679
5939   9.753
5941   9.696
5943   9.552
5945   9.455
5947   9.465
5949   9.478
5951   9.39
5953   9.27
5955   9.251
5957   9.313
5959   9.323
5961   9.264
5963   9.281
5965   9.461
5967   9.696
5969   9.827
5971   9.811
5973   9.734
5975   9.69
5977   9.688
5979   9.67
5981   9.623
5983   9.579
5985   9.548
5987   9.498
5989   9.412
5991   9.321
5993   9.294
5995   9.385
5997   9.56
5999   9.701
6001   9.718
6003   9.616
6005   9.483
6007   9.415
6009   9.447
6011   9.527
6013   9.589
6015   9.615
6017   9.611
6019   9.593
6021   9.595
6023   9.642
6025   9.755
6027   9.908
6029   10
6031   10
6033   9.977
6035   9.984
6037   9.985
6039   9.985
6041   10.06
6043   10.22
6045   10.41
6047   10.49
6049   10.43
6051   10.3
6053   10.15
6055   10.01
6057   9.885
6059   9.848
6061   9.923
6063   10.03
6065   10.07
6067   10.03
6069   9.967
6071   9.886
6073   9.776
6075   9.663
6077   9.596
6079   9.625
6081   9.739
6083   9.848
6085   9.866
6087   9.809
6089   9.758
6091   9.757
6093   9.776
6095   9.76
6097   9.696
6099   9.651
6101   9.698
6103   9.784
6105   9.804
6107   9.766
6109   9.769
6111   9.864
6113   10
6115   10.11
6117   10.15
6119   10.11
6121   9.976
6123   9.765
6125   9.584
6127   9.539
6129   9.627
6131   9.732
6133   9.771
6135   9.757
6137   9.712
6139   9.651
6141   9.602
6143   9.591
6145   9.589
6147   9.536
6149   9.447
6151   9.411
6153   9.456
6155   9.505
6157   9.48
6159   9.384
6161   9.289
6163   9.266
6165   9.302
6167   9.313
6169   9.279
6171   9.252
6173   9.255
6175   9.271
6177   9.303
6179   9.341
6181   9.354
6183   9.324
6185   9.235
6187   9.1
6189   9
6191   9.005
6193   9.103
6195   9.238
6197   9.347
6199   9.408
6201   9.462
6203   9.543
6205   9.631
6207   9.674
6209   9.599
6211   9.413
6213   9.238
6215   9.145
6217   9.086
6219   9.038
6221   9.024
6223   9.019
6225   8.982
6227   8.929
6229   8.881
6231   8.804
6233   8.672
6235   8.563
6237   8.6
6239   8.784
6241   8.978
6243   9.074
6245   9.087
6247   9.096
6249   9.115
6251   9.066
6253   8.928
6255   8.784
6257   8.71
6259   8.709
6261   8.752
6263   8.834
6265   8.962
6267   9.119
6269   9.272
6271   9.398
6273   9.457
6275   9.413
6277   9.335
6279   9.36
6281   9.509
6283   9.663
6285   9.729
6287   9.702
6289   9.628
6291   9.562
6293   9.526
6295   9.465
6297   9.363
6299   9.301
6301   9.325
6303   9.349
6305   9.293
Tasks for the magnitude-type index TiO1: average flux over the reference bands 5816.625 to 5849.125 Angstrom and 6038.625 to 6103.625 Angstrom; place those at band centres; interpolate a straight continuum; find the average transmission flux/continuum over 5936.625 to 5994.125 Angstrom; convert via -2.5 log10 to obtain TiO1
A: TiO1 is 0.05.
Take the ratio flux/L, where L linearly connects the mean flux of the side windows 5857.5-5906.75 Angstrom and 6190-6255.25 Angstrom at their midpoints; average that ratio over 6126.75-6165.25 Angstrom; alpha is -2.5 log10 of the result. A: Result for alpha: -0.06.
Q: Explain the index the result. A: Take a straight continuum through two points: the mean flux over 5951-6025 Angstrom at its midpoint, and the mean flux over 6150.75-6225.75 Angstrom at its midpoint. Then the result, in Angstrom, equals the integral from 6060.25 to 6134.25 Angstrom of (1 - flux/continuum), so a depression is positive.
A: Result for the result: -3.3 Angstrom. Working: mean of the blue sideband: 9.53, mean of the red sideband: 9.29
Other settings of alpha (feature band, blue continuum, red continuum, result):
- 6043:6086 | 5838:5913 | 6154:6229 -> -0.09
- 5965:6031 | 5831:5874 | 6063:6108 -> 0.01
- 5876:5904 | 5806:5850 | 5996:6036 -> 0.20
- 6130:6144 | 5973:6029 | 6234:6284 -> -0.04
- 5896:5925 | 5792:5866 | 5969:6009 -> 0.07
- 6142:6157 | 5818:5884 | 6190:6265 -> -0.04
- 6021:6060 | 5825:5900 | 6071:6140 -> -0.05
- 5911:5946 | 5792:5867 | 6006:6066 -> 0.04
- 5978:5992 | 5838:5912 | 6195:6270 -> -0.06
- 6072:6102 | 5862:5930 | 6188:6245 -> -0.08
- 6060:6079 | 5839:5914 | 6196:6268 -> -0.10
